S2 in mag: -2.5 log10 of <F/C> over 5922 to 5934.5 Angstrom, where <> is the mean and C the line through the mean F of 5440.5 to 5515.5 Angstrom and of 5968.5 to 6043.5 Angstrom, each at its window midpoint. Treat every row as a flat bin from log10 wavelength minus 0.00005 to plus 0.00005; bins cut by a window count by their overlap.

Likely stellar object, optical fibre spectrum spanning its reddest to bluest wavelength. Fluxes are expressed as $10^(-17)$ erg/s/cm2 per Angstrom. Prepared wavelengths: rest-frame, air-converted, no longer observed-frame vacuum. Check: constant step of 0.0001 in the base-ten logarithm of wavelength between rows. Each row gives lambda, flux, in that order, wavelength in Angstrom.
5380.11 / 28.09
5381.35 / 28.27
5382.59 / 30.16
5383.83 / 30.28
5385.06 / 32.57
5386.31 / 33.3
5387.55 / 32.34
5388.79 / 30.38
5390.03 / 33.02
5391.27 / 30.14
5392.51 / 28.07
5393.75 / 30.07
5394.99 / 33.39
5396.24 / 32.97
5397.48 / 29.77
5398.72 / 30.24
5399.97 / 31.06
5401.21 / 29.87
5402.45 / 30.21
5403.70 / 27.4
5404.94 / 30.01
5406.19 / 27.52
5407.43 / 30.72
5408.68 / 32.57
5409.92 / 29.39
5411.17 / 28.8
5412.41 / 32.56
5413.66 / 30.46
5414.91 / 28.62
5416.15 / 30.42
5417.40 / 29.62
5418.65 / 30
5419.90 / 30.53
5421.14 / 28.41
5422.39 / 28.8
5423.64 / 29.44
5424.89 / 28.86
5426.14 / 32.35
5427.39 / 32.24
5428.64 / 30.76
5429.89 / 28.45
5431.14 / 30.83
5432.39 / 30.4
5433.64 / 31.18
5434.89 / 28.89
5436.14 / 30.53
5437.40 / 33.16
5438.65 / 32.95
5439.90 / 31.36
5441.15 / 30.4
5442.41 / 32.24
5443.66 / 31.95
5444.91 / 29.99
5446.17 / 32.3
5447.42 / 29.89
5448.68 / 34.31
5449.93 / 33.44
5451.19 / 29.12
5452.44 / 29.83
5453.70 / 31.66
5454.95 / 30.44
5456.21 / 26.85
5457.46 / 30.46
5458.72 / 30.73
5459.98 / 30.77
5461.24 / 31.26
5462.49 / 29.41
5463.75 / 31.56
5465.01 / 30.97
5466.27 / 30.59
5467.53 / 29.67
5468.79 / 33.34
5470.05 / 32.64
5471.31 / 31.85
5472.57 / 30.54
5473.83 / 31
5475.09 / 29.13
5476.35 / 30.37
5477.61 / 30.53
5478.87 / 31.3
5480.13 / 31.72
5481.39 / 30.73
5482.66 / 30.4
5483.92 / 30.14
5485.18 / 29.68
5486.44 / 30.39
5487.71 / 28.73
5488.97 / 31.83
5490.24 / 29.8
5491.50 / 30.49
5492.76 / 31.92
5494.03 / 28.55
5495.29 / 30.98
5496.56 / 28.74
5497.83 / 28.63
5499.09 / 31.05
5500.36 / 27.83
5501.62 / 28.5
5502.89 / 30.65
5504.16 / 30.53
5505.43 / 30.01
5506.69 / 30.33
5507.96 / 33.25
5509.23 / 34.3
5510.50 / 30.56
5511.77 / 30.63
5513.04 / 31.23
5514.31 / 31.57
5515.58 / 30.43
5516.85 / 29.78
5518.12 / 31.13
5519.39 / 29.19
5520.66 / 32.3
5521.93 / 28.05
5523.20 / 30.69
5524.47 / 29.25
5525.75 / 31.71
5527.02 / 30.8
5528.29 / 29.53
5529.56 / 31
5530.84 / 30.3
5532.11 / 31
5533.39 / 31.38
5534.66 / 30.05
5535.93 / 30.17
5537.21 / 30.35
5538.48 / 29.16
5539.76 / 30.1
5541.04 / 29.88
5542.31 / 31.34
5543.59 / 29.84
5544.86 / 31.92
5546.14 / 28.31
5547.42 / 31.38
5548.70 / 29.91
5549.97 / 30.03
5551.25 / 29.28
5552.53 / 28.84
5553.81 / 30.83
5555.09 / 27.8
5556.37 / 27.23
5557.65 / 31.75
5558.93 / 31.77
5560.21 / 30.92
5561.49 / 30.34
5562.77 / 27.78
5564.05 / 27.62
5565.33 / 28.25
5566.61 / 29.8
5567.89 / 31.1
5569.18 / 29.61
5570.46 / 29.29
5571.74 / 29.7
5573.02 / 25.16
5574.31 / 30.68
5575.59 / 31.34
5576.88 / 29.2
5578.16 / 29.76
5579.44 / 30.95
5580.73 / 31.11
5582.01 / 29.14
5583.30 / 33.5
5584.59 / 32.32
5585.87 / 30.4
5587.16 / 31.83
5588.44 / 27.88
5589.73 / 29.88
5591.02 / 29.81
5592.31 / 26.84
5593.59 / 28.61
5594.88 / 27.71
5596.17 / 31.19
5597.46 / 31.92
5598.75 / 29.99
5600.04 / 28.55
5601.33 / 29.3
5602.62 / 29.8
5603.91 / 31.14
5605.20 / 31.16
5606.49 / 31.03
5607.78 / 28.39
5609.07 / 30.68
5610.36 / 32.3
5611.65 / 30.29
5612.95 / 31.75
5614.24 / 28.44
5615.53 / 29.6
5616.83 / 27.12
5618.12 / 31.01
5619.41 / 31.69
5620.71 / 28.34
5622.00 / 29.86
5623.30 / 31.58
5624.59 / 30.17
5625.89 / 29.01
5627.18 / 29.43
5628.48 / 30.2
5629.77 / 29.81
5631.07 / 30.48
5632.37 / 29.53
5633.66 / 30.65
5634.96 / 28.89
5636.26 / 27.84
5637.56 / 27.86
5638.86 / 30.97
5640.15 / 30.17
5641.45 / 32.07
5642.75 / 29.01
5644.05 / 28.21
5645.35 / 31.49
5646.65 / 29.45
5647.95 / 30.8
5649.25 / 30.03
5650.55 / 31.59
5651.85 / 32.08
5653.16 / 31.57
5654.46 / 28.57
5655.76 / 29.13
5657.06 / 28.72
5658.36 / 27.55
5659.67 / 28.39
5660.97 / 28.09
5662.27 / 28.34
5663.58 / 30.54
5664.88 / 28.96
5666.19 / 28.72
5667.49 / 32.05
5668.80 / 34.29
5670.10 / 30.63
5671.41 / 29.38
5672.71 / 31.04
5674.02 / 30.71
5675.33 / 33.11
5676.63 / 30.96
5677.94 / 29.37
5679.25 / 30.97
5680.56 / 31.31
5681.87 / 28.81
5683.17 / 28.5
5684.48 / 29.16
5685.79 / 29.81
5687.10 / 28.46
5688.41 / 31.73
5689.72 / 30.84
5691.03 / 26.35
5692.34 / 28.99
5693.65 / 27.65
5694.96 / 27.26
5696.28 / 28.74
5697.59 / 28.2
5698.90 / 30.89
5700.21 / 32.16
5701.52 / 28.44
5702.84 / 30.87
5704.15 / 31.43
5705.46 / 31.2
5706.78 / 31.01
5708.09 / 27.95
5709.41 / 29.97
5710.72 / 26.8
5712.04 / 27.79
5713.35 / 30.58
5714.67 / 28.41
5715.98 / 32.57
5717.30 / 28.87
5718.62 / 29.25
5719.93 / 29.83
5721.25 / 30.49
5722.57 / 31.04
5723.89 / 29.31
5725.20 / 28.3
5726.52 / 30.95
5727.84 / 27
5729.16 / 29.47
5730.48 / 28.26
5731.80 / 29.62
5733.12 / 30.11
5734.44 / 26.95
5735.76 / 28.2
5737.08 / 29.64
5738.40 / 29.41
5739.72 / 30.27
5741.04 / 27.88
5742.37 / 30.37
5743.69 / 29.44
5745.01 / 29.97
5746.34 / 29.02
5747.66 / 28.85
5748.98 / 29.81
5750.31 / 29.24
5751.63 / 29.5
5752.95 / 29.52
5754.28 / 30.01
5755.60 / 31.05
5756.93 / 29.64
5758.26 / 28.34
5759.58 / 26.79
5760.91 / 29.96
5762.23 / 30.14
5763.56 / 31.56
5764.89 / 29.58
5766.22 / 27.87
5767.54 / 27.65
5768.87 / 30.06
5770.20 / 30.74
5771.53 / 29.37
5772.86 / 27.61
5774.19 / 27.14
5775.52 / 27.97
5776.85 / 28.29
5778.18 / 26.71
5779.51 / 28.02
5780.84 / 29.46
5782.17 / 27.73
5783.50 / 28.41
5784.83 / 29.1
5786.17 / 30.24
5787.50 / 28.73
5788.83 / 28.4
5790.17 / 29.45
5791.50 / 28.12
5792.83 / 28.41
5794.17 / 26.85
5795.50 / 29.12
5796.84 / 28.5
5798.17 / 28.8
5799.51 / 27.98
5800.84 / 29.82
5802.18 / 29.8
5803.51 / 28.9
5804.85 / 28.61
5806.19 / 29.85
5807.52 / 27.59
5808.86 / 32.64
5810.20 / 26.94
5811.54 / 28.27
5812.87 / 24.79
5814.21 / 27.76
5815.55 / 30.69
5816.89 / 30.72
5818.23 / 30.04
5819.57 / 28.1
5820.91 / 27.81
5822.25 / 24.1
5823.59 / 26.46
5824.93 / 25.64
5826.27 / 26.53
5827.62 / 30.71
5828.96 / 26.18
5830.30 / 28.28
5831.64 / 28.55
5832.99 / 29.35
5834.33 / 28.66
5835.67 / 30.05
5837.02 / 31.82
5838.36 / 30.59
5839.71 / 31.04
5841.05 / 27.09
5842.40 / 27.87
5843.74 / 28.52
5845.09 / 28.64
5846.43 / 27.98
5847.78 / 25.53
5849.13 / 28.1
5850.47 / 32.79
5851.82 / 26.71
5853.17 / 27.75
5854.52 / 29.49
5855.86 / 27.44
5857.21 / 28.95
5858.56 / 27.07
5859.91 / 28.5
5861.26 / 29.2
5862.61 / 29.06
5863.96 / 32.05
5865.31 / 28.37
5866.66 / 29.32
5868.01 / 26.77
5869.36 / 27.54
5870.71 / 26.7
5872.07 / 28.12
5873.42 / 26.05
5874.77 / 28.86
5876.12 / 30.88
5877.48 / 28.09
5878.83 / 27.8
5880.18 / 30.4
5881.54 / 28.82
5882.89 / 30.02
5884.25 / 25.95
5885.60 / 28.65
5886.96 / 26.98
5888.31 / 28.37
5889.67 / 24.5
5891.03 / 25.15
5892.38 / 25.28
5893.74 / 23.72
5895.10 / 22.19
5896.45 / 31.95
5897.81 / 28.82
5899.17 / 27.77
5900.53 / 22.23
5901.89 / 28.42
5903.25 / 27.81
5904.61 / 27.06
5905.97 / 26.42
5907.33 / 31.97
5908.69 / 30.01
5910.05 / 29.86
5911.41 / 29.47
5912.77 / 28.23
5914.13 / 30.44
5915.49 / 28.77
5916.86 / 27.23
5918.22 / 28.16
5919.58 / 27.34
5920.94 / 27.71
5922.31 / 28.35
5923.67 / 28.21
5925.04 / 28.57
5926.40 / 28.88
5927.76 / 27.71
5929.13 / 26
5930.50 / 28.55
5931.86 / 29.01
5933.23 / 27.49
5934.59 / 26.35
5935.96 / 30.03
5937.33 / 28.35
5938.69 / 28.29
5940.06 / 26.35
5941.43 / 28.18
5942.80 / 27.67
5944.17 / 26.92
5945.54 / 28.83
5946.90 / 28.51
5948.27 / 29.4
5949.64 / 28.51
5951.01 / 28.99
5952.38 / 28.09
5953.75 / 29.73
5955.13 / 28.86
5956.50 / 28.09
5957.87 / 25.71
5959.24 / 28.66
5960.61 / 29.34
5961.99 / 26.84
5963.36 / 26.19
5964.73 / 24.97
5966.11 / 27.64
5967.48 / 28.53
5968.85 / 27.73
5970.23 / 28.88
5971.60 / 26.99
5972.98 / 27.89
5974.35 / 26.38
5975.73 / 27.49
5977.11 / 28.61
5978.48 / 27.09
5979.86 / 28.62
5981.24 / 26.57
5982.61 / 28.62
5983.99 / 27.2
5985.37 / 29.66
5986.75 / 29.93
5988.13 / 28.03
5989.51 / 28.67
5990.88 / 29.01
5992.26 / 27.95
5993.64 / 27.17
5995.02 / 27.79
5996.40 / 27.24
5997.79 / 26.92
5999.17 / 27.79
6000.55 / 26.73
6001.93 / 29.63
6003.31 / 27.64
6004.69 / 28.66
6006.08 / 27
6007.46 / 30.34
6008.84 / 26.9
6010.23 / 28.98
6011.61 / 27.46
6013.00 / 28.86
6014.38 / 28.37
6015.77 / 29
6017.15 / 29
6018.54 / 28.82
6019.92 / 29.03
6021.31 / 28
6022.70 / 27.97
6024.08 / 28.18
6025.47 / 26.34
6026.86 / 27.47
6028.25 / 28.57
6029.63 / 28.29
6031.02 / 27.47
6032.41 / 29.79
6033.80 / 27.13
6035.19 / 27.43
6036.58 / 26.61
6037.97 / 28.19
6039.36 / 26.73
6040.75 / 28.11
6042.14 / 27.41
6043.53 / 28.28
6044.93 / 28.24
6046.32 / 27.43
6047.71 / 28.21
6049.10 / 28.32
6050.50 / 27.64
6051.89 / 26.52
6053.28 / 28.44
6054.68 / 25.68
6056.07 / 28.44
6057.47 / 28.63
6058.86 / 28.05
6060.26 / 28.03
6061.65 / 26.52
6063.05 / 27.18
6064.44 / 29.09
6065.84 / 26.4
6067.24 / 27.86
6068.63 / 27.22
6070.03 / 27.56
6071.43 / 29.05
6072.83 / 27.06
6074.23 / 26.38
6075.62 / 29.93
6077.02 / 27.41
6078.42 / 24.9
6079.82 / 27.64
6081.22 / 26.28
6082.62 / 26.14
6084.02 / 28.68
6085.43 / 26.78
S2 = 0.015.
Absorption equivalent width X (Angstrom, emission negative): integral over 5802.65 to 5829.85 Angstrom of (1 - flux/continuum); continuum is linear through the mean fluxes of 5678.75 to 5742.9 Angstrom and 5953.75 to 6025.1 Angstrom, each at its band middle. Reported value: 0.7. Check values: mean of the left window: 29.4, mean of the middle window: 28.1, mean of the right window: 28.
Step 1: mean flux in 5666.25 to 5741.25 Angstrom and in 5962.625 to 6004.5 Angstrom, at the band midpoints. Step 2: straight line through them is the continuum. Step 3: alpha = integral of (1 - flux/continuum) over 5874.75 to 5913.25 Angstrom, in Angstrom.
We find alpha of 0.9 Angstrom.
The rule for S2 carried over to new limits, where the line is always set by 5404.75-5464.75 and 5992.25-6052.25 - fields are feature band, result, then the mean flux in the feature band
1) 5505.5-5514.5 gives -0.05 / 31.6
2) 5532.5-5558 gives 0.00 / 30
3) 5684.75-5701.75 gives 0.01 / 29.2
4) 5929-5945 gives 0.02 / 27.8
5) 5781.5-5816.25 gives 0.01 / 28.7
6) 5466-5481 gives -0.02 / 31.1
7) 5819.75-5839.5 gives 0.02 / 28.3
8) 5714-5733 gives -0.01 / 29.5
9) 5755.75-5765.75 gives -0.01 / 29.5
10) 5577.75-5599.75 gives -0.01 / 30.1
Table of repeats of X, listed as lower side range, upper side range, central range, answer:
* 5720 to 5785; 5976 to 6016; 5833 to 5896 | 1.14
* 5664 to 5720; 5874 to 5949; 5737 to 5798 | 0.45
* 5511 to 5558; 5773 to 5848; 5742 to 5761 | -0.37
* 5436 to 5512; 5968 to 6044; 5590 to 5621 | 0.21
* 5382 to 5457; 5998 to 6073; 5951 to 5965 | 0.23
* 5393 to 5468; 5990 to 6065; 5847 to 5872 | 0.24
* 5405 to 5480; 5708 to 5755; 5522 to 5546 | -0.11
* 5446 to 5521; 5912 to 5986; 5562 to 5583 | 0.46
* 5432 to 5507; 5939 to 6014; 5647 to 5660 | -0.08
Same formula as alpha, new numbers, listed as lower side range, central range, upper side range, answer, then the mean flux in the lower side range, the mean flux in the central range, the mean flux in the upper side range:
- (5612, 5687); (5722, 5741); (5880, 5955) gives 0.13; 30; 29.1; 27.9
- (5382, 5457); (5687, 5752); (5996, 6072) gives -0.21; 30.6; 29.4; 27.9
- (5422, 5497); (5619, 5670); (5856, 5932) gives -0.59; 30.7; 29.9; 28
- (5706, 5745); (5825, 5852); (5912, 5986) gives -0.07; 29.3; 28.7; 28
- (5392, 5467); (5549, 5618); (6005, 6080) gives 0.03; 30.5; 29.8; 27.8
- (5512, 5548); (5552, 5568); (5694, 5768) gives 0.41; 30.4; 29.5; 29.4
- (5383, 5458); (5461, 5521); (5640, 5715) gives -0.41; 30.6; 30.6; 29.8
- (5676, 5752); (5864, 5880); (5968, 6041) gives 0.22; 29.4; 28.3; 28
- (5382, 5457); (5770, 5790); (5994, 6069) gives 0.35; 30.6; 28.5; 27.9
